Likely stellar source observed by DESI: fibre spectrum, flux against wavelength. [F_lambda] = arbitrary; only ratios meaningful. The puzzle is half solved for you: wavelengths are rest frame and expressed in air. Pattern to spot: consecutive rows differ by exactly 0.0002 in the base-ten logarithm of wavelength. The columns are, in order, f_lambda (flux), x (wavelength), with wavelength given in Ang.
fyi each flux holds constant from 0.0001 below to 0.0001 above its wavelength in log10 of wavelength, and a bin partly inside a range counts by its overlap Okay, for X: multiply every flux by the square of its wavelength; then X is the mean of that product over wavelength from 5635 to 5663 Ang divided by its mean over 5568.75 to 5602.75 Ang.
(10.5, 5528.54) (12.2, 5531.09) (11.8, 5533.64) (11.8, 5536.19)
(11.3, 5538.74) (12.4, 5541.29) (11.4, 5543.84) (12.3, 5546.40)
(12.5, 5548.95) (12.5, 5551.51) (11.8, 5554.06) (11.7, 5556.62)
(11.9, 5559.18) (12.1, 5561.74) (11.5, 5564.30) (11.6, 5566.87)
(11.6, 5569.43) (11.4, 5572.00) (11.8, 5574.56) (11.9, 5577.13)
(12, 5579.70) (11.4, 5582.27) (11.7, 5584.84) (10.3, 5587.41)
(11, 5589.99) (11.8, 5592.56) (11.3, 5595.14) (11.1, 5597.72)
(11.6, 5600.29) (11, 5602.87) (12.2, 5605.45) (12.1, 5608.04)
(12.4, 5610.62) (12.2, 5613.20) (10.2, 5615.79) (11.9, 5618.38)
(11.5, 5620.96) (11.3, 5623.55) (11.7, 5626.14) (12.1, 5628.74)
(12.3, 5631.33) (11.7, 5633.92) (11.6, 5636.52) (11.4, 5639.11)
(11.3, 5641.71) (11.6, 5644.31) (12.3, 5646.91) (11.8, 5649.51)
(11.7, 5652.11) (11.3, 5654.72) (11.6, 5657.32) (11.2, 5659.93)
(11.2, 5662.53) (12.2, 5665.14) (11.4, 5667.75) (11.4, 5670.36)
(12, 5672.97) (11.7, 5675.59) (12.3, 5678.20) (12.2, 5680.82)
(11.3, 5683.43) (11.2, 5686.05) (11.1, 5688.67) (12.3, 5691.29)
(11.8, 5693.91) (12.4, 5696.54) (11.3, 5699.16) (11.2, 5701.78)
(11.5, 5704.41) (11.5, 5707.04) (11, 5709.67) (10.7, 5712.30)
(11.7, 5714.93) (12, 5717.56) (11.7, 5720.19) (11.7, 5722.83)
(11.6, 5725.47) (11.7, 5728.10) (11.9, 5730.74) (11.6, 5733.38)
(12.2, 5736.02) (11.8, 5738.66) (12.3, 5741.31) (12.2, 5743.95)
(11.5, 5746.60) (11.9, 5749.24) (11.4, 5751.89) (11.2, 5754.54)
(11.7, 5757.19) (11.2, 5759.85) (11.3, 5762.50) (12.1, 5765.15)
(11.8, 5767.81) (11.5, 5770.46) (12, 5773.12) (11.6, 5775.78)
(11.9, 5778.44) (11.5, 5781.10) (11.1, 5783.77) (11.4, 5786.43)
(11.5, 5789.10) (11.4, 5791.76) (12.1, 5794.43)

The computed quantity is 1.0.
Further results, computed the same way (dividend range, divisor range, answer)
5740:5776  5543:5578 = 1.06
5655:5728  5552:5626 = 1.04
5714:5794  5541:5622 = 1.06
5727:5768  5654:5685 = 1.03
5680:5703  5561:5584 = 1.04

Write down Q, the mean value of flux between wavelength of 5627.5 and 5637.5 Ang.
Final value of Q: 11.9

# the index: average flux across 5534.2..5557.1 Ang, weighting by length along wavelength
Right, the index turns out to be 12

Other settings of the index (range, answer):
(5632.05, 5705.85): 11.6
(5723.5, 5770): 11.7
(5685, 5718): 11.5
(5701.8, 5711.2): 11.3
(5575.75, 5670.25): 11.6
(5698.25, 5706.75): 11.4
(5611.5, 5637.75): 11.7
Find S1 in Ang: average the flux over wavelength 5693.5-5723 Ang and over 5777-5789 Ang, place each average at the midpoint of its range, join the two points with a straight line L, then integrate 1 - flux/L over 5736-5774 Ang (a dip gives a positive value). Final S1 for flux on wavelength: -0.8 Ang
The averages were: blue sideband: 11.5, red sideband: 11.5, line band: 11.7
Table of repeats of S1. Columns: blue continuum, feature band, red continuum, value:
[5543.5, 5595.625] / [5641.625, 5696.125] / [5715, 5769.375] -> 0.19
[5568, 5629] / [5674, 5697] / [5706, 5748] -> -0.28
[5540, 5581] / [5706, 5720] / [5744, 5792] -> 0.31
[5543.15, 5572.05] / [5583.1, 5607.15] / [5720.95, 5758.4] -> 1.04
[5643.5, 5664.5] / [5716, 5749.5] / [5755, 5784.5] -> -0.71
